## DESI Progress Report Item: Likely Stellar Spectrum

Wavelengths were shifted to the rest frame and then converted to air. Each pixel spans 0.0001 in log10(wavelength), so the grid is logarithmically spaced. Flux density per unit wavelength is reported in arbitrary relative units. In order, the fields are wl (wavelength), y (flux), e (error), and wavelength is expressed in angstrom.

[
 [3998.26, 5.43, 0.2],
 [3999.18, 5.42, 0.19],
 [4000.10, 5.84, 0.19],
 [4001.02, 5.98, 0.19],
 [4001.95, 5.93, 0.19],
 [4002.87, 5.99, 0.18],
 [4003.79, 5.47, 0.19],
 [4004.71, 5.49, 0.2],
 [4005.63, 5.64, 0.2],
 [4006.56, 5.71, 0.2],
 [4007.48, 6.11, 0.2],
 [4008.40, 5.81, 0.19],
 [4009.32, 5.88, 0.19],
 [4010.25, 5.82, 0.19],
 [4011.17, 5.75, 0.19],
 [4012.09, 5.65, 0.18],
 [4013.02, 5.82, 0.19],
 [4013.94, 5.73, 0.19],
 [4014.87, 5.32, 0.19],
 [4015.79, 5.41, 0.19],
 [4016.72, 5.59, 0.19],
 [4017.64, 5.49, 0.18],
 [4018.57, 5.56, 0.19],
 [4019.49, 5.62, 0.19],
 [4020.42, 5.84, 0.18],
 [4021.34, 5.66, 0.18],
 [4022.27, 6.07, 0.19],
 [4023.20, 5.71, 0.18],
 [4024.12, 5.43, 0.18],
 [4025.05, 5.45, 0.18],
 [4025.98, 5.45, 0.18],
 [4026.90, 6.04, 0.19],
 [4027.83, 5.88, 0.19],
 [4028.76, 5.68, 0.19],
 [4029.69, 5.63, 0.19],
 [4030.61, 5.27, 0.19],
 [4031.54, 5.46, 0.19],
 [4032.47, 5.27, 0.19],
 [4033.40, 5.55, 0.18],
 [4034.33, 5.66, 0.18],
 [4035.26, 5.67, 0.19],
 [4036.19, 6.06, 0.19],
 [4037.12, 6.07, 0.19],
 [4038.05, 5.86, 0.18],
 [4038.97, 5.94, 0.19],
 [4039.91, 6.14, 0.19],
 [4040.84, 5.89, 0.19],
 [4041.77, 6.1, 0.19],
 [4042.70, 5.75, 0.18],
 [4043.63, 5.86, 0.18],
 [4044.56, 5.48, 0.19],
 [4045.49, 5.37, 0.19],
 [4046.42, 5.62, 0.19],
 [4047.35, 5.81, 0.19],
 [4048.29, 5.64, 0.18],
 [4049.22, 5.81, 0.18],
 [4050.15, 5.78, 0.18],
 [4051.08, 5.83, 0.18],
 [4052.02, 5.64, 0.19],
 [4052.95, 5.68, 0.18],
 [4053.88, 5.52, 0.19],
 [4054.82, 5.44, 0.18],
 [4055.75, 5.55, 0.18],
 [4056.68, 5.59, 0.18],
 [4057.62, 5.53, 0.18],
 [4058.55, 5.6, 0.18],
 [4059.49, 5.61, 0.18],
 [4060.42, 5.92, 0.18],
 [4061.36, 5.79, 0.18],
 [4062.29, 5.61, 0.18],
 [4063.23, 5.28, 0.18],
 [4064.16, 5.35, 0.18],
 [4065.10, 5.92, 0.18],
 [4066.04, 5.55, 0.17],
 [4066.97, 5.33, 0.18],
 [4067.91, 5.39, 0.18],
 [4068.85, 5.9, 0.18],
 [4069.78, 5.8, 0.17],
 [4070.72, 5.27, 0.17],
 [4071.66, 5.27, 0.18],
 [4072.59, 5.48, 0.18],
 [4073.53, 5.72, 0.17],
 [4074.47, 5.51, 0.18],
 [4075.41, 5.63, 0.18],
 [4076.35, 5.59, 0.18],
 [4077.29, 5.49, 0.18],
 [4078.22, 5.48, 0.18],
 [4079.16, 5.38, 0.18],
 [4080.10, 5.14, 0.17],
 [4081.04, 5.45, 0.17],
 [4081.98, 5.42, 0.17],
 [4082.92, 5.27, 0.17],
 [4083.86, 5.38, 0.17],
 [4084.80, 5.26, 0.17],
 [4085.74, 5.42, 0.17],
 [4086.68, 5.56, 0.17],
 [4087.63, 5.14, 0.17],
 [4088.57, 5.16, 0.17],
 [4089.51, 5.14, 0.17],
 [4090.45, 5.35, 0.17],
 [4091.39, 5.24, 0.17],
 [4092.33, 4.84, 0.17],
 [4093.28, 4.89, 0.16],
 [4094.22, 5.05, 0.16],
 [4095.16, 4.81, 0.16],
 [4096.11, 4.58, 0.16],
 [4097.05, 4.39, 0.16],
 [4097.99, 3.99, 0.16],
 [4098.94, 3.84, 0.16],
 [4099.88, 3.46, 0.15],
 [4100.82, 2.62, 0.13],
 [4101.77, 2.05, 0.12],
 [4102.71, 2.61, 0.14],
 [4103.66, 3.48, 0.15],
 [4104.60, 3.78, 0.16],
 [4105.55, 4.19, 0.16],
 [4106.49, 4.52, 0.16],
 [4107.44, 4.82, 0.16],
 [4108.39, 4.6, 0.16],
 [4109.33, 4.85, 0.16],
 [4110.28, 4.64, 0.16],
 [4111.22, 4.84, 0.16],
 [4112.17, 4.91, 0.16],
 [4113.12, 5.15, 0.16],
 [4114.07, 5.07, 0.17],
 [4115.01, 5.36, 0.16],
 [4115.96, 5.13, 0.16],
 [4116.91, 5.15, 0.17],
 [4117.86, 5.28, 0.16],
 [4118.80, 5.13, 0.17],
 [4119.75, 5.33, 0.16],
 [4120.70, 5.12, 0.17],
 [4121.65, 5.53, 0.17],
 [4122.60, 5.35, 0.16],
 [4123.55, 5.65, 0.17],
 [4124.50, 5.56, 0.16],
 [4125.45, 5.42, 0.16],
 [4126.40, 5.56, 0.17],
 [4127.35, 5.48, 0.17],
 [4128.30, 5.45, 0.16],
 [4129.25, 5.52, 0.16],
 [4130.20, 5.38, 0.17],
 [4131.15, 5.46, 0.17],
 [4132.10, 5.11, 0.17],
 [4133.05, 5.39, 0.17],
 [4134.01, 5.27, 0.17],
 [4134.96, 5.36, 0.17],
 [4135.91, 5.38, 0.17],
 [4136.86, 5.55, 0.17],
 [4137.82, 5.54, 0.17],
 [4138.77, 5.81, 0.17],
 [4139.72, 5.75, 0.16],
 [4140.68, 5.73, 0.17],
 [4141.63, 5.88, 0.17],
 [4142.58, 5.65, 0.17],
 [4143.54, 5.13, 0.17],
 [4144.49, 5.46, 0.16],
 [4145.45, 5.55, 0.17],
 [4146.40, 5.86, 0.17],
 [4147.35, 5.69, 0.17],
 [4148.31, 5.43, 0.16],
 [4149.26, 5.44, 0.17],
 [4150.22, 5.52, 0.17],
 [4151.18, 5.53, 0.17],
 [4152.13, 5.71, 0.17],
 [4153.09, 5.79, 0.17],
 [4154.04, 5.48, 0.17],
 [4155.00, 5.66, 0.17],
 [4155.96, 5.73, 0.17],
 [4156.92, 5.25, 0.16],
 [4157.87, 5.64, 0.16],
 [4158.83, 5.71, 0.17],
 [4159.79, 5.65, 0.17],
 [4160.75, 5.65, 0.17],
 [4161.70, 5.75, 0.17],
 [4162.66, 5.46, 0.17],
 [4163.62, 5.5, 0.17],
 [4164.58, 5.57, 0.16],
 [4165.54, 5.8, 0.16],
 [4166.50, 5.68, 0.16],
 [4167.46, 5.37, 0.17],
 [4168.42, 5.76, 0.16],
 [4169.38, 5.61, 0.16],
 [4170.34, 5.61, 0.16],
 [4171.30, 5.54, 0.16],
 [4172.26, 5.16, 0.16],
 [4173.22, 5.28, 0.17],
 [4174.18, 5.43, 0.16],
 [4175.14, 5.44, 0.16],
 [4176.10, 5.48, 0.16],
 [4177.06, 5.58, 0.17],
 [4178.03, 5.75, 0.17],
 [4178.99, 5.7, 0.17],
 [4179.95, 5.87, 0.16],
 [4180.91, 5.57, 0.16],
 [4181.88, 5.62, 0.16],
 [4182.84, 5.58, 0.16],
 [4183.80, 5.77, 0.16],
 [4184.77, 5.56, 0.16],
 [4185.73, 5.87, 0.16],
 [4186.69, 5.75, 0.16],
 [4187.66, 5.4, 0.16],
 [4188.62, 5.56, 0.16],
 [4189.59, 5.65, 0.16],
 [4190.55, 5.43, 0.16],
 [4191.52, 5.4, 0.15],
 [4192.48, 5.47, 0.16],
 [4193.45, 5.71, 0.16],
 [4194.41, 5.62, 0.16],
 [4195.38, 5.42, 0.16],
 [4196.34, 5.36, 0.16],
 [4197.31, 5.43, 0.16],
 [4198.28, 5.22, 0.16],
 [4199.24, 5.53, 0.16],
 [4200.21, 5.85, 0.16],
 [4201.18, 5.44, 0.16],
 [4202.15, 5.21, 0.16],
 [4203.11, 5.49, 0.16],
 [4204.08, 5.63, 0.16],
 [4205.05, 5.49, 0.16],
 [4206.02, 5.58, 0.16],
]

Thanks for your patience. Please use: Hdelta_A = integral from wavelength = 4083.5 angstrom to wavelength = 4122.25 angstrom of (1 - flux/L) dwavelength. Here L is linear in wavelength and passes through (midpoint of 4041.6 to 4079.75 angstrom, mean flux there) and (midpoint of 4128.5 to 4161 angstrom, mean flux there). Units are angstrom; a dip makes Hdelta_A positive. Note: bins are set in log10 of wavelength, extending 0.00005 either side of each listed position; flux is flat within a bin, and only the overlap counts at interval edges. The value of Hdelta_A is 6.3 angstrom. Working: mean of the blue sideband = 5.6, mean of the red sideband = 5.55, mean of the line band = 4.67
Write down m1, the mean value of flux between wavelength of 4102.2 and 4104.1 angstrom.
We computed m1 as 3.01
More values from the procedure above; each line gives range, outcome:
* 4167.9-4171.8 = 5.63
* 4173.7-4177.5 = 5.49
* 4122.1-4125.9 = 5.49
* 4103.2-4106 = 3.82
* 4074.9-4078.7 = 5.55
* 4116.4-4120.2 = 5.22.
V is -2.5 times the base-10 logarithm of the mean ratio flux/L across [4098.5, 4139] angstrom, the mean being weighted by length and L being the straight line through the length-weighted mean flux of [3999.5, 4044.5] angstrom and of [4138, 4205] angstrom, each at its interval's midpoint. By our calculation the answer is 0.16 mag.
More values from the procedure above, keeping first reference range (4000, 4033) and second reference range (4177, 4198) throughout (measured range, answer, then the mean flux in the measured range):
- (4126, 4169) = 0.01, 5.56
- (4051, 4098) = 0.05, 5.38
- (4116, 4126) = 0.06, 5.34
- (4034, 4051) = -0.03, 5.81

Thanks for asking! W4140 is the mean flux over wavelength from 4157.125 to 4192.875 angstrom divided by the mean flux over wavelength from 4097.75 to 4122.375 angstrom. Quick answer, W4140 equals 1.3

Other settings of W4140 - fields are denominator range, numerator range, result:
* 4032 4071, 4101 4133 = 0.86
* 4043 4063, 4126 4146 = 0.97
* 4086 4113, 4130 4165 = 1.26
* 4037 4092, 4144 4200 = 1.00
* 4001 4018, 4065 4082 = 0.96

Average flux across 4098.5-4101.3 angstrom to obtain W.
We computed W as 3.3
